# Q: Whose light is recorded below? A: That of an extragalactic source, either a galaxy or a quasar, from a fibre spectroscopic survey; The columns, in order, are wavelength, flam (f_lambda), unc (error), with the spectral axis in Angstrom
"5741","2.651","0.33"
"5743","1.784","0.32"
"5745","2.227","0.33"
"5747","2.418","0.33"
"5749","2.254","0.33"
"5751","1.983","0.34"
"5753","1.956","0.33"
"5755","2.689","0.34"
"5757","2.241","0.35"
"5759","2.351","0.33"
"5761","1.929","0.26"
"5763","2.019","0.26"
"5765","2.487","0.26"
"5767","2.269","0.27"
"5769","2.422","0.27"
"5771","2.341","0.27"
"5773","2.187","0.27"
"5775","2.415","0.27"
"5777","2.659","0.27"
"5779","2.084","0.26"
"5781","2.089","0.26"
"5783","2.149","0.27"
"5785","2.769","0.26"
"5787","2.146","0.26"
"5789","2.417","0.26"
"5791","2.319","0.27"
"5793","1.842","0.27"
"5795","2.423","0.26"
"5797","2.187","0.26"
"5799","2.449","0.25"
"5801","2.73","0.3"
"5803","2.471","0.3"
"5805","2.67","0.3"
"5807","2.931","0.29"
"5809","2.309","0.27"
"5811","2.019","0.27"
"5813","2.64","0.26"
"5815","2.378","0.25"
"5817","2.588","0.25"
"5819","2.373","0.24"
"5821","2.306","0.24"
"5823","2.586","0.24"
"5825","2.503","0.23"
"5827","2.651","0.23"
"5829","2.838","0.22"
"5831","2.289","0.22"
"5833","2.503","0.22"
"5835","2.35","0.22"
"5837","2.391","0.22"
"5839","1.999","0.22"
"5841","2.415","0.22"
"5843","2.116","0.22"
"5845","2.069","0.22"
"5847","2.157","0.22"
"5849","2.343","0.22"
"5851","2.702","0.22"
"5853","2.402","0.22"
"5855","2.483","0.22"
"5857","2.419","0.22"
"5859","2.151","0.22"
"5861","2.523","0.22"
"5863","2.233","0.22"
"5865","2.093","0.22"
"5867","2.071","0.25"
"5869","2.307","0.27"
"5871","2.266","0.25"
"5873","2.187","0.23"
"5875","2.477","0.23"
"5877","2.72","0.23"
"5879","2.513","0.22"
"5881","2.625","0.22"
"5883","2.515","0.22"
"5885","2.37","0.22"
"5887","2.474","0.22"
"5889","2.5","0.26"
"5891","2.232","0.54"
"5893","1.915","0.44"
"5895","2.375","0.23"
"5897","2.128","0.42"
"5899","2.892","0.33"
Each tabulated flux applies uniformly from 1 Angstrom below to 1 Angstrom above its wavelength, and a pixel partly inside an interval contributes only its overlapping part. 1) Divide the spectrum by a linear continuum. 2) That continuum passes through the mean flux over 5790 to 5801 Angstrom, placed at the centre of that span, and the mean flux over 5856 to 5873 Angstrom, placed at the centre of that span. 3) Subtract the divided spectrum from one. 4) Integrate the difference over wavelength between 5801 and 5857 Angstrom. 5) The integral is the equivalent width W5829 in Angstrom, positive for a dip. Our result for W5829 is -3.9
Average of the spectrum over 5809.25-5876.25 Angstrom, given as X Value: 2.36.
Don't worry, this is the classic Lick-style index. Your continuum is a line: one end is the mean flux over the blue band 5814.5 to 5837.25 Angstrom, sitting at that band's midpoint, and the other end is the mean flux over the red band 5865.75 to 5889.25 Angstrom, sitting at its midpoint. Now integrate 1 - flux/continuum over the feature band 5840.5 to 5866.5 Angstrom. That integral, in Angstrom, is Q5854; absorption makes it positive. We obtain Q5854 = 1.46 Angstrom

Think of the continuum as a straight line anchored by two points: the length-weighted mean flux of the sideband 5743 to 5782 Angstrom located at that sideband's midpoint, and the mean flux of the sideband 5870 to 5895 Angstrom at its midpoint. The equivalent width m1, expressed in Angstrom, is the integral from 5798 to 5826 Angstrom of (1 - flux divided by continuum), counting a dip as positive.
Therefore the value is -2.2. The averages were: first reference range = 2.25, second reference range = 2.4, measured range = 2.5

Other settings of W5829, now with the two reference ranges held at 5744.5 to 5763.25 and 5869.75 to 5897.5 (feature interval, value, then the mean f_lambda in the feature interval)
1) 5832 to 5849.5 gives 0.51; 2.26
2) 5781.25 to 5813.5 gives -1.75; 2.39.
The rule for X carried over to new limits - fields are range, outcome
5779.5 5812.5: 2.37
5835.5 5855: 2.3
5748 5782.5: 2.26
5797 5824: 2.48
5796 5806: 2.5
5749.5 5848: 2.35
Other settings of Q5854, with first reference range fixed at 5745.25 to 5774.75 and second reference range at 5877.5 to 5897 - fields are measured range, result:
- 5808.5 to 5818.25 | -0.3 Angstrom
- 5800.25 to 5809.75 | -1.3 Angstrom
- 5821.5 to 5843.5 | -0.9 Angstrom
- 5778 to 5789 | 0.1 Angstrom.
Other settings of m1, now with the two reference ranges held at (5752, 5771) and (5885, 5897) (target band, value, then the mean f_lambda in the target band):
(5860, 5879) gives -0.4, 2.33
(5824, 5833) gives -1.1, 2.56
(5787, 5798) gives 0.2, 2.23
